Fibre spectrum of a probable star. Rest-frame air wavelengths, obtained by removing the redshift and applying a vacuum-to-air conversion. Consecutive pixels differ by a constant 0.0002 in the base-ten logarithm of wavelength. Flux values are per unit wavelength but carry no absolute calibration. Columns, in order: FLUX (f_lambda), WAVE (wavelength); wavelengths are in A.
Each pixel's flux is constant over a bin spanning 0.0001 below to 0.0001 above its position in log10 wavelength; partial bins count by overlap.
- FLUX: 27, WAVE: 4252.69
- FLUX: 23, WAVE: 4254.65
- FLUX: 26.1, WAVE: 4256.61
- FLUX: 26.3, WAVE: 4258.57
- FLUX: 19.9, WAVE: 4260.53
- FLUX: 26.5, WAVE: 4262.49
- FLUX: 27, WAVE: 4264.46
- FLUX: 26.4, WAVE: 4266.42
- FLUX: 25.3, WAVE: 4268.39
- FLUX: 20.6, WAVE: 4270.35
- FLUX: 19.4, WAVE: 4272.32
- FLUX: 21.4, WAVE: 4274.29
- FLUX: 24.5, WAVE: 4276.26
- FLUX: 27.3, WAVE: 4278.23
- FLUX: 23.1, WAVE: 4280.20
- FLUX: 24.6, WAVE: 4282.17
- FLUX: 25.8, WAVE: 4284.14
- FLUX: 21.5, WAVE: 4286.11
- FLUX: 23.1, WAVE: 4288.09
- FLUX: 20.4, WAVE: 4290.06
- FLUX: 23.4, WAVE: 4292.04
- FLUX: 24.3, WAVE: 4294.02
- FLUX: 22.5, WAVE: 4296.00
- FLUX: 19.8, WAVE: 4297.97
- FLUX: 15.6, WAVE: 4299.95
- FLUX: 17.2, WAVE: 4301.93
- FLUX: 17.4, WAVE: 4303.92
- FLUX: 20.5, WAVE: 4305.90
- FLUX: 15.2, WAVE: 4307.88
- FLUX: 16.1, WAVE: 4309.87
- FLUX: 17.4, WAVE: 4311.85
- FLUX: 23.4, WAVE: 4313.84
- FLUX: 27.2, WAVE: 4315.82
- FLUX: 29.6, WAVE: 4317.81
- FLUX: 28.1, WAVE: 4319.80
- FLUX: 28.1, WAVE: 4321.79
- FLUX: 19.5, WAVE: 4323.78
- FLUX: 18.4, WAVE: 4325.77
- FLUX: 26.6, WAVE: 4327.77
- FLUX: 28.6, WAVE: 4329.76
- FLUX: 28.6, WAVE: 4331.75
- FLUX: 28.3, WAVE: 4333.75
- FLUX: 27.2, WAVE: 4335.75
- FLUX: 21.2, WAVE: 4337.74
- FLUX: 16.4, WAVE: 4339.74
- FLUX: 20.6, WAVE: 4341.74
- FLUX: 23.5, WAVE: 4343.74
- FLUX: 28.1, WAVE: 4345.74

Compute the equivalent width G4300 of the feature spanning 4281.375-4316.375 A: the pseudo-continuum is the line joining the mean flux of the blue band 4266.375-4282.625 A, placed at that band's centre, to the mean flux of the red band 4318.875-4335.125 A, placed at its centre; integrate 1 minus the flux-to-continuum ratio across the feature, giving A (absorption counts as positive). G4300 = 5.3 A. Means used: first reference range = 23.4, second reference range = 25.8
